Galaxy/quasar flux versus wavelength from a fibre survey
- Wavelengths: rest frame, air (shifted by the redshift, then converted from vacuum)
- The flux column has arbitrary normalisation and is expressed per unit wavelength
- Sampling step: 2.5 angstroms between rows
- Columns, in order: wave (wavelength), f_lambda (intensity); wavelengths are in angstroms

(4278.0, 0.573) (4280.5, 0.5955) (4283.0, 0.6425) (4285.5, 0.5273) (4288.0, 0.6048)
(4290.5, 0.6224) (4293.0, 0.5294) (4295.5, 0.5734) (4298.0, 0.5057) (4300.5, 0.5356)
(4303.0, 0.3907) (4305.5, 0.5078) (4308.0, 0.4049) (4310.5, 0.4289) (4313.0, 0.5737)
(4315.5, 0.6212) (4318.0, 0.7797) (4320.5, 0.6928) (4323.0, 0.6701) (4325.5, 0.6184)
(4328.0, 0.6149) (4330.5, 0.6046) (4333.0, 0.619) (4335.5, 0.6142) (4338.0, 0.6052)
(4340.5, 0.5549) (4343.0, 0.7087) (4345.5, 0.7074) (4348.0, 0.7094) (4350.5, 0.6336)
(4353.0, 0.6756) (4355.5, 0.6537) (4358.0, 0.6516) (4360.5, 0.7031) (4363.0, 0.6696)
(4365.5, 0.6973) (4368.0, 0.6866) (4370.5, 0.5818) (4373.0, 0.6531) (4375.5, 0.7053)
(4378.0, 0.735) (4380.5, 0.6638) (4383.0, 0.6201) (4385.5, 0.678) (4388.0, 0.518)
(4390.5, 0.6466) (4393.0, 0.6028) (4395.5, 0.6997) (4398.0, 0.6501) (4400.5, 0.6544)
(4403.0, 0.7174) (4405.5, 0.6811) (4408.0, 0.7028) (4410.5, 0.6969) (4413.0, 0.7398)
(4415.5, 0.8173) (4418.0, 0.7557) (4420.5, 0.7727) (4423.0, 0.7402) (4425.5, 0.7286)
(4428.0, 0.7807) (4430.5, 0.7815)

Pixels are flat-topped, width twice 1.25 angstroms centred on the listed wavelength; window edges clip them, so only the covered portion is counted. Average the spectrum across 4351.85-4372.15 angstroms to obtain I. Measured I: 0.665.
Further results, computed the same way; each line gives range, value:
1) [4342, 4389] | 0.666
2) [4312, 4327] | 0.66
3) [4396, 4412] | 0.685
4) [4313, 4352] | 0.648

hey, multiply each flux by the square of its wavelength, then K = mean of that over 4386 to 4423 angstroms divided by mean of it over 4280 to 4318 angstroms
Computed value 1.33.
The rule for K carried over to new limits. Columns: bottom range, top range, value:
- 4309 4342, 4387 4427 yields 1.18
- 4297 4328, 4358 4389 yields 1.20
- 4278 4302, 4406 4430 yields 1.39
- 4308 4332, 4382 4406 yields 1.09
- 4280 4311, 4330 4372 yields 1.27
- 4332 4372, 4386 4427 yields 1.09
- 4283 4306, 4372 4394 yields 1.25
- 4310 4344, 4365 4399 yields 1.07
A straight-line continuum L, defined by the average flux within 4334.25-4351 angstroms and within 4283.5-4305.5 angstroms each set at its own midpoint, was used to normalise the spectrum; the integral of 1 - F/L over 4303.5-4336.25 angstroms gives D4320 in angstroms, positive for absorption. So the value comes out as 0.35 angstroms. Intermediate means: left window 0.538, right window 0.648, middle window 0.591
